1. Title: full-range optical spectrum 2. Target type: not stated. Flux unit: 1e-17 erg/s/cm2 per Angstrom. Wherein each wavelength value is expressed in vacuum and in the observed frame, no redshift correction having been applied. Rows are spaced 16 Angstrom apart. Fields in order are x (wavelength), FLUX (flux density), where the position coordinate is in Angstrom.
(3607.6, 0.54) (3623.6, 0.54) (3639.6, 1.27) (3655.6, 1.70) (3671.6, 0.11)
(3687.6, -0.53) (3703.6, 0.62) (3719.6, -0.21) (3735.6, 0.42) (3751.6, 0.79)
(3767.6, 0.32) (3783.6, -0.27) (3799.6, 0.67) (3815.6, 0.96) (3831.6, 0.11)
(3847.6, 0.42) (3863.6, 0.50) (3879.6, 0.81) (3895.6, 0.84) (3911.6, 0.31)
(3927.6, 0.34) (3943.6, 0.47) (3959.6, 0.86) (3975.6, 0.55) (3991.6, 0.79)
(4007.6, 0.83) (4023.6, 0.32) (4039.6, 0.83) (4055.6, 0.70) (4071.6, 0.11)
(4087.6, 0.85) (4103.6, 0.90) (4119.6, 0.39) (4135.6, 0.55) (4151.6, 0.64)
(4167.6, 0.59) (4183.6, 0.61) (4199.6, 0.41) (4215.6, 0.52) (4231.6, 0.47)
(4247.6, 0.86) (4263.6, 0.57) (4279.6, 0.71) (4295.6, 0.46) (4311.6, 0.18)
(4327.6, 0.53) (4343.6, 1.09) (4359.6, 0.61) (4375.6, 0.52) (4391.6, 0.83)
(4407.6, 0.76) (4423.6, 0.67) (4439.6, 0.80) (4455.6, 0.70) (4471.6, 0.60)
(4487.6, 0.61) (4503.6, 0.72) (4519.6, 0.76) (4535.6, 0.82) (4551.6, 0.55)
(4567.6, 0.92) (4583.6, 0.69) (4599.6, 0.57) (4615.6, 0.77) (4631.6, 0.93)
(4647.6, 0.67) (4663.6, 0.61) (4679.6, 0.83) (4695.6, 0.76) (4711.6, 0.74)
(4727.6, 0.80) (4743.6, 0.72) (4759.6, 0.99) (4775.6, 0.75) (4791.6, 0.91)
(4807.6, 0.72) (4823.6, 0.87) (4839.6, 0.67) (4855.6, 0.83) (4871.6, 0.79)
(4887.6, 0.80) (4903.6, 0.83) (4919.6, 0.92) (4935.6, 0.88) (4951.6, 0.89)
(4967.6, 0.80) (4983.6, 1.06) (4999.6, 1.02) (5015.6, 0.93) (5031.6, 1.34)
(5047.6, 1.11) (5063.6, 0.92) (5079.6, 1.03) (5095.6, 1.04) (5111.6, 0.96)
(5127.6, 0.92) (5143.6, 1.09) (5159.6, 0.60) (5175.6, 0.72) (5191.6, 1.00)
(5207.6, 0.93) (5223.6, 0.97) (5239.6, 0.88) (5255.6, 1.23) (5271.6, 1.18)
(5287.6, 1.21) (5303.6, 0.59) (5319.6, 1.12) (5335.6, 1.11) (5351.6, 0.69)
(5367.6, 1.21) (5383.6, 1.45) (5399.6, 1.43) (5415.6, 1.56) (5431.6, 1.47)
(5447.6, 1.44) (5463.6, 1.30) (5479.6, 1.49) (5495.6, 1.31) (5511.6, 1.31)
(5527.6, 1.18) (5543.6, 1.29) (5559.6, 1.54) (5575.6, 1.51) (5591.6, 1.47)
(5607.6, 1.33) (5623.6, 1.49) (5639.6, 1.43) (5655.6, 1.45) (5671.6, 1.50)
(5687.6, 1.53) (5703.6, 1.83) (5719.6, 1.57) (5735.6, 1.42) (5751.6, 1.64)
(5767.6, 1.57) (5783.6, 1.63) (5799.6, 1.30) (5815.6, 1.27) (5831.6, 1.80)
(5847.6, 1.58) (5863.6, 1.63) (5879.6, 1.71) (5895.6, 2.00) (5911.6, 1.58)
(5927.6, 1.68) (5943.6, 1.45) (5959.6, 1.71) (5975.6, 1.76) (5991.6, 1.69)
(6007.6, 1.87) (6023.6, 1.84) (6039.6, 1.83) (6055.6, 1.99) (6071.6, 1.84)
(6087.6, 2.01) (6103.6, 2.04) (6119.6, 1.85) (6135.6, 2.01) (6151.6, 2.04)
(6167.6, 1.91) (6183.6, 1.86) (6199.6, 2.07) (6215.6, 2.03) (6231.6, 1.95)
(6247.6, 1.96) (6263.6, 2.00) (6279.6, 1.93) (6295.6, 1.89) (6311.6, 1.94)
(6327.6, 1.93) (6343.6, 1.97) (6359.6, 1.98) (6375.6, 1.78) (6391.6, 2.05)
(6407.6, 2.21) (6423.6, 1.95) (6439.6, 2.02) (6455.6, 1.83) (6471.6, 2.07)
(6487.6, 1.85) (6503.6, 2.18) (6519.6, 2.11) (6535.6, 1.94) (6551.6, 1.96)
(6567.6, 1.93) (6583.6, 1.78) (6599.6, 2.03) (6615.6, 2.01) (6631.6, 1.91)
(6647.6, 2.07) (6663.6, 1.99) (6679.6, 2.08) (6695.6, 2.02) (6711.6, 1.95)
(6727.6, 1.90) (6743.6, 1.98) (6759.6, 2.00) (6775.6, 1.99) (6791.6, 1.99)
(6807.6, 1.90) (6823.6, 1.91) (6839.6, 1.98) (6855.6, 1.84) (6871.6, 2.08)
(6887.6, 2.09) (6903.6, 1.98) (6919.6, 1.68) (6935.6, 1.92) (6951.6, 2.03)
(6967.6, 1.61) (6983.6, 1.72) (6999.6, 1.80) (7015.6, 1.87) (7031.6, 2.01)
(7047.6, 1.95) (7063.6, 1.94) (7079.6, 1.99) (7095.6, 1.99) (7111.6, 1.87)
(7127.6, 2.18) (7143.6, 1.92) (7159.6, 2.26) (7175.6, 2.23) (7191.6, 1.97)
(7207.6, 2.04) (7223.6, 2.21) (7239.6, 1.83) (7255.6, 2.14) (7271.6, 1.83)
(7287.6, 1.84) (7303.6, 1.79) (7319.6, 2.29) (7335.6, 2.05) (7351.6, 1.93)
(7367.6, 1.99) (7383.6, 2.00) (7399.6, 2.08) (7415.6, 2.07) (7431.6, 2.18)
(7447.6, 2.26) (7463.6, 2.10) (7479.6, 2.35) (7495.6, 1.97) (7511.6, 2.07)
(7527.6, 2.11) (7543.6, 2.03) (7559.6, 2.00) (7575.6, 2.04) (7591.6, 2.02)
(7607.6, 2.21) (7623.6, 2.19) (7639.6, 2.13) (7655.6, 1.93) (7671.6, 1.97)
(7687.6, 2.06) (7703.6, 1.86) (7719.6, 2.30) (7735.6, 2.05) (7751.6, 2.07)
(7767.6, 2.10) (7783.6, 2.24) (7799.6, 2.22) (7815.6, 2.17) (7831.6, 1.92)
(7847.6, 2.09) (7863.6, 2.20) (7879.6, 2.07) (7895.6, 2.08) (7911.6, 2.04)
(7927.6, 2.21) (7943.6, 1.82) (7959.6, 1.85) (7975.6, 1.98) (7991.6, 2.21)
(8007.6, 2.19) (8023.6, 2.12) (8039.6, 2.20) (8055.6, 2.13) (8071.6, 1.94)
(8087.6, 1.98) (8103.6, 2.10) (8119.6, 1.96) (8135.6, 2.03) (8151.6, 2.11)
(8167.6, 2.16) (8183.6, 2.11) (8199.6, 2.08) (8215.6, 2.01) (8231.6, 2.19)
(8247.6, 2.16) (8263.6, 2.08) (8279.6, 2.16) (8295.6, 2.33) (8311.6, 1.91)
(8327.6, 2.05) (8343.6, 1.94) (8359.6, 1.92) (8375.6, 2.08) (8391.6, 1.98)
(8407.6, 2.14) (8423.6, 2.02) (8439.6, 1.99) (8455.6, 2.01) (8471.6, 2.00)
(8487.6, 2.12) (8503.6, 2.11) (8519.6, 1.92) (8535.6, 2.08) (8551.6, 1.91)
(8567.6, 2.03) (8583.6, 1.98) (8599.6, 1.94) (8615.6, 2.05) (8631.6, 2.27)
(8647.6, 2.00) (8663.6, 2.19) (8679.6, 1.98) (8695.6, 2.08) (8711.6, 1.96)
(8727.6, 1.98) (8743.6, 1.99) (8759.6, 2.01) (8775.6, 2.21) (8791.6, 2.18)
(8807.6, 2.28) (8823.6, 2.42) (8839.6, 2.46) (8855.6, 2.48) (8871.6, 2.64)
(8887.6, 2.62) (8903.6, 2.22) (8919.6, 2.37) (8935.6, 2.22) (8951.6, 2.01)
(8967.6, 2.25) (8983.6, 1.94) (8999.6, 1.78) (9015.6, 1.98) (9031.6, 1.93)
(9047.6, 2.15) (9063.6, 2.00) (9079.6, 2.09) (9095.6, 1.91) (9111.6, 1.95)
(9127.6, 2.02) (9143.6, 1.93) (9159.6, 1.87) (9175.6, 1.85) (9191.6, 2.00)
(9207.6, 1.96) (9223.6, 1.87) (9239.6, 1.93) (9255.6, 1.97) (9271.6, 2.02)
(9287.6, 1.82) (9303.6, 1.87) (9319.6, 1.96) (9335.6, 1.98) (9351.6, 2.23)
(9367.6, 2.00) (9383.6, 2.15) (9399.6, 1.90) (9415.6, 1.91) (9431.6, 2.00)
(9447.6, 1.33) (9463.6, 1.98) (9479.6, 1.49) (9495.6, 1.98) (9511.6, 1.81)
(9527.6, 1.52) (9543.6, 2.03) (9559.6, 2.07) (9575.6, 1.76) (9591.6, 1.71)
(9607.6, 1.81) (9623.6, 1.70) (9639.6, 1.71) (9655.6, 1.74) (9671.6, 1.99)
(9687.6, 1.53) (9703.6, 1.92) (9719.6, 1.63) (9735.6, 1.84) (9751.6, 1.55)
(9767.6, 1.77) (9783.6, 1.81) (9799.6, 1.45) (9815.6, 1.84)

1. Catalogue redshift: 0.35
